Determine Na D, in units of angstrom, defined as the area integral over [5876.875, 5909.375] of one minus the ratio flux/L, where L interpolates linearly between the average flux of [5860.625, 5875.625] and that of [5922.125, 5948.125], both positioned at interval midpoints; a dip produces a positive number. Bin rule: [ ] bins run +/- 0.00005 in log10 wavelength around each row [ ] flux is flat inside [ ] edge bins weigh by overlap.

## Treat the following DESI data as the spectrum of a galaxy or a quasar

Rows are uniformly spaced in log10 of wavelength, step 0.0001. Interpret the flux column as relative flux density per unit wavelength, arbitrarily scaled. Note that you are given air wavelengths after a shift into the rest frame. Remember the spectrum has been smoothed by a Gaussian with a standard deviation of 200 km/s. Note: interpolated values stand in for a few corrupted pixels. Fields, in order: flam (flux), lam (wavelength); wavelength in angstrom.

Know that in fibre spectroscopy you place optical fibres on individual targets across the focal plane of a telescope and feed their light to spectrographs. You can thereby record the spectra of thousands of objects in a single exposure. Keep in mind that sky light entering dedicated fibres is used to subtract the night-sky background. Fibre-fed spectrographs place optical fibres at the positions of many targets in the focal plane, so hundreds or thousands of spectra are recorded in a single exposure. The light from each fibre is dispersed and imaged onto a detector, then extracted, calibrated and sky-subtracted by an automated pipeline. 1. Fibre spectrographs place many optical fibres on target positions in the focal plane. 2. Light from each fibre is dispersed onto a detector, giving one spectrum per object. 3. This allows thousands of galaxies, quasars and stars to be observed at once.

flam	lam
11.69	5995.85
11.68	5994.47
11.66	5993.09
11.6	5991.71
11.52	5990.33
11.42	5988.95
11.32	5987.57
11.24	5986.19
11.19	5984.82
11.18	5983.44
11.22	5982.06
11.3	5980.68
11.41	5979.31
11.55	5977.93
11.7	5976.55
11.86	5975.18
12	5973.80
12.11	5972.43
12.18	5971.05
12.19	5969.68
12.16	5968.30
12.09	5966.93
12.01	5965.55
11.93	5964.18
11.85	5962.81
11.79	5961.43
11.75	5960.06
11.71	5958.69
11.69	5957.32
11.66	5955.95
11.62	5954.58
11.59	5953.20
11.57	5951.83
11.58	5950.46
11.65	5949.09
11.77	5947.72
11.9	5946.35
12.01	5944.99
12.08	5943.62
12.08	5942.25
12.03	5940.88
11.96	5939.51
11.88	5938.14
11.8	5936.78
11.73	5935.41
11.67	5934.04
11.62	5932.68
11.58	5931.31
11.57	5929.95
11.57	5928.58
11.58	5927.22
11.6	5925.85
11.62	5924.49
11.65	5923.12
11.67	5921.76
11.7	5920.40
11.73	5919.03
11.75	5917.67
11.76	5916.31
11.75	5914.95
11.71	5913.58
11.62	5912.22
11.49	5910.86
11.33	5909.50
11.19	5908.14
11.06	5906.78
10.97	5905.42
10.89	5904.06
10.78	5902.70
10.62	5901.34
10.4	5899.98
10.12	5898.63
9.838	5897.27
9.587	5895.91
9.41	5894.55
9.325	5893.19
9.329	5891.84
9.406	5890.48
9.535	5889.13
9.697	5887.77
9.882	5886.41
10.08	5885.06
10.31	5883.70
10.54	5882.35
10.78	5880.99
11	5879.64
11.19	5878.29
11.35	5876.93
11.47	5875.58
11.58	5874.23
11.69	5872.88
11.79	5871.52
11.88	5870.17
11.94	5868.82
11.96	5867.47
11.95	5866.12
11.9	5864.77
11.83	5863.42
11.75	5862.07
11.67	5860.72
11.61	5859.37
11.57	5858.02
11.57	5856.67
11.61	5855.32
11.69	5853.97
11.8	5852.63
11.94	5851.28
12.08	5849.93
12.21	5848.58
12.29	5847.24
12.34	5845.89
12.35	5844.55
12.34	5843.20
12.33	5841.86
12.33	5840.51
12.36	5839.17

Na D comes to 4.11 angstrom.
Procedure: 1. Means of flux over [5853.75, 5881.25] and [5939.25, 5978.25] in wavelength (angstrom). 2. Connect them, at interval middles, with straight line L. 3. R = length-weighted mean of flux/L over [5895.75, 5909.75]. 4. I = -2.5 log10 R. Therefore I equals 0.11 mag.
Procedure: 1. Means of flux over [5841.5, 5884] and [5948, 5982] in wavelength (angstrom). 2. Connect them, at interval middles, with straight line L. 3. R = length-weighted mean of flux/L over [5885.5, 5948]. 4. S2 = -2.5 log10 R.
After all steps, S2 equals 0.06 mag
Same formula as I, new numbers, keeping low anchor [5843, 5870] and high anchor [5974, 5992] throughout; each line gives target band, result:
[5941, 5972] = -0.03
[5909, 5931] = 0.00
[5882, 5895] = 0.21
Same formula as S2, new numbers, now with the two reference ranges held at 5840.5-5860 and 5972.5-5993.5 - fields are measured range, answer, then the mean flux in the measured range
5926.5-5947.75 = -0.01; 11.8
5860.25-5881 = 0.03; 11.6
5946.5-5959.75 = 0.00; 11.7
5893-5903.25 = 0.18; 10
